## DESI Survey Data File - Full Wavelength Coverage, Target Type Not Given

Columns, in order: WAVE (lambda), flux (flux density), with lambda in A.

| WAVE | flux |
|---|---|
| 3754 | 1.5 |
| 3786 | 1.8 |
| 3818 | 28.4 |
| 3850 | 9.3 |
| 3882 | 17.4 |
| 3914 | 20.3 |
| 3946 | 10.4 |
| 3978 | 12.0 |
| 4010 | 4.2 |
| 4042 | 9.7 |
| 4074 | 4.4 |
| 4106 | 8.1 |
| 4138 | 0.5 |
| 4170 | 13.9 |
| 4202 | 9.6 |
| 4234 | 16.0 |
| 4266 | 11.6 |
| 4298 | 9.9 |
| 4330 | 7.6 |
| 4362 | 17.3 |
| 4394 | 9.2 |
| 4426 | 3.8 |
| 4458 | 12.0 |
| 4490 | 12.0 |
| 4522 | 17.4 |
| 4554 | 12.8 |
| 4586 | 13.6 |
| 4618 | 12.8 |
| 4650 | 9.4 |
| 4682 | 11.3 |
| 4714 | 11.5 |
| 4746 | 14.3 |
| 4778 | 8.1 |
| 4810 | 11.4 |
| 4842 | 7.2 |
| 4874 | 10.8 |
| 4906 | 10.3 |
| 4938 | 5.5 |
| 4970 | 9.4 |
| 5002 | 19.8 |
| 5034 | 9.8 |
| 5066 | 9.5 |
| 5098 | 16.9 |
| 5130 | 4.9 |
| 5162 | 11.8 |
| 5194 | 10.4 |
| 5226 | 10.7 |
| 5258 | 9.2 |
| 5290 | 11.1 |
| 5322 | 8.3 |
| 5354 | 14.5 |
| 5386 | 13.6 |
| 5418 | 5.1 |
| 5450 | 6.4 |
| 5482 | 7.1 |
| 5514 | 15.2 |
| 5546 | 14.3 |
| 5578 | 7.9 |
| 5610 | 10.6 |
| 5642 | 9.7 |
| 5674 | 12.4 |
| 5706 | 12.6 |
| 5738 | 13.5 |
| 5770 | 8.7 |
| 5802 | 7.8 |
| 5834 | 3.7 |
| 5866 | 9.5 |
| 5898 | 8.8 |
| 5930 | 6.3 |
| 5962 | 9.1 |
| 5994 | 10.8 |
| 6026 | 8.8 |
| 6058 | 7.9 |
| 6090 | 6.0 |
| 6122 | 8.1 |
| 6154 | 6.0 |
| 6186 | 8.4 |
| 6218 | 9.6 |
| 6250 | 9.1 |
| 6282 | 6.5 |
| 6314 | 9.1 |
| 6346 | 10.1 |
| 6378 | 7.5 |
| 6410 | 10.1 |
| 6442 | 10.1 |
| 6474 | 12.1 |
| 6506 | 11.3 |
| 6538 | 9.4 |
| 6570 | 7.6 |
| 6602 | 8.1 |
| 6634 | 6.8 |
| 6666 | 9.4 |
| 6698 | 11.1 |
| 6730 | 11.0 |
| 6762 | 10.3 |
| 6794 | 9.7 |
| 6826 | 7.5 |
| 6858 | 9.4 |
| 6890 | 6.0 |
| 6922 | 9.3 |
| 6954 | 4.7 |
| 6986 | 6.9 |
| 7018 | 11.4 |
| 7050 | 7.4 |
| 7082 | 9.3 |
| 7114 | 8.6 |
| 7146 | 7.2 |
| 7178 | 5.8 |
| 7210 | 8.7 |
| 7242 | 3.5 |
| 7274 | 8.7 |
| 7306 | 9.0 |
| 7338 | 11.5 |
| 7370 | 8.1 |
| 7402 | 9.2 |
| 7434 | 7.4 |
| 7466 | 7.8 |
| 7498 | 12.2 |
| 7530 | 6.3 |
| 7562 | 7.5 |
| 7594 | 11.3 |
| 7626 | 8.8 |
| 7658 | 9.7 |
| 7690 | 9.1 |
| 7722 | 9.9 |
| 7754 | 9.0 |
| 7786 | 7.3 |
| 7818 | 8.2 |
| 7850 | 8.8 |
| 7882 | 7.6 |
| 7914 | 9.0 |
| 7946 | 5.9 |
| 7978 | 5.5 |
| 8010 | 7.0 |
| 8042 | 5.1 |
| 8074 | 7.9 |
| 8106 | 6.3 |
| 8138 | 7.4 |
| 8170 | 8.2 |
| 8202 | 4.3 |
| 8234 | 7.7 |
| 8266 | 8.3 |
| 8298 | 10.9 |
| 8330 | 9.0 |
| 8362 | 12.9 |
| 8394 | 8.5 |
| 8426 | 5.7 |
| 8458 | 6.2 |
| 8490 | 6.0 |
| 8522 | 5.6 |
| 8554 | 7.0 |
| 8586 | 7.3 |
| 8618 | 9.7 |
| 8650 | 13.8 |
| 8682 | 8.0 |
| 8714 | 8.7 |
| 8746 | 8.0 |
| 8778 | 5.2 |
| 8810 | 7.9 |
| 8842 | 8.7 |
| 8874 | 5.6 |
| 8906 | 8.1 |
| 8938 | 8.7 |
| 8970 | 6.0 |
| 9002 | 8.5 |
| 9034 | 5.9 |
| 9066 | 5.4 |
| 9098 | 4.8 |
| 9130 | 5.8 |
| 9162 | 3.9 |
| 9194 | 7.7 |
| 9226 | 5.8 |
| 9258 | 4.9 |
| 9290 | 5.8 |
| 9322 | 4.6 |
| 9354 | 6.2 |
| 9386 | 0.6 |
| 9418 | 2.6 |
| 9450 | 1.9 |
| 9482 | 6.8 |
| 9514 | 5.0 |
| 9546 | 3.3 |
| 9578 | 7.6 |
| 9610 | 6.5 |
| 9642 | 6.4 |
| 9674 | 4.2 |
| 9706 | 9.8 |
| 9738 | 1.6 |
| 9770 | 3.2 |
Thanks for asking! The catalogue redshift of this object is 0.12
